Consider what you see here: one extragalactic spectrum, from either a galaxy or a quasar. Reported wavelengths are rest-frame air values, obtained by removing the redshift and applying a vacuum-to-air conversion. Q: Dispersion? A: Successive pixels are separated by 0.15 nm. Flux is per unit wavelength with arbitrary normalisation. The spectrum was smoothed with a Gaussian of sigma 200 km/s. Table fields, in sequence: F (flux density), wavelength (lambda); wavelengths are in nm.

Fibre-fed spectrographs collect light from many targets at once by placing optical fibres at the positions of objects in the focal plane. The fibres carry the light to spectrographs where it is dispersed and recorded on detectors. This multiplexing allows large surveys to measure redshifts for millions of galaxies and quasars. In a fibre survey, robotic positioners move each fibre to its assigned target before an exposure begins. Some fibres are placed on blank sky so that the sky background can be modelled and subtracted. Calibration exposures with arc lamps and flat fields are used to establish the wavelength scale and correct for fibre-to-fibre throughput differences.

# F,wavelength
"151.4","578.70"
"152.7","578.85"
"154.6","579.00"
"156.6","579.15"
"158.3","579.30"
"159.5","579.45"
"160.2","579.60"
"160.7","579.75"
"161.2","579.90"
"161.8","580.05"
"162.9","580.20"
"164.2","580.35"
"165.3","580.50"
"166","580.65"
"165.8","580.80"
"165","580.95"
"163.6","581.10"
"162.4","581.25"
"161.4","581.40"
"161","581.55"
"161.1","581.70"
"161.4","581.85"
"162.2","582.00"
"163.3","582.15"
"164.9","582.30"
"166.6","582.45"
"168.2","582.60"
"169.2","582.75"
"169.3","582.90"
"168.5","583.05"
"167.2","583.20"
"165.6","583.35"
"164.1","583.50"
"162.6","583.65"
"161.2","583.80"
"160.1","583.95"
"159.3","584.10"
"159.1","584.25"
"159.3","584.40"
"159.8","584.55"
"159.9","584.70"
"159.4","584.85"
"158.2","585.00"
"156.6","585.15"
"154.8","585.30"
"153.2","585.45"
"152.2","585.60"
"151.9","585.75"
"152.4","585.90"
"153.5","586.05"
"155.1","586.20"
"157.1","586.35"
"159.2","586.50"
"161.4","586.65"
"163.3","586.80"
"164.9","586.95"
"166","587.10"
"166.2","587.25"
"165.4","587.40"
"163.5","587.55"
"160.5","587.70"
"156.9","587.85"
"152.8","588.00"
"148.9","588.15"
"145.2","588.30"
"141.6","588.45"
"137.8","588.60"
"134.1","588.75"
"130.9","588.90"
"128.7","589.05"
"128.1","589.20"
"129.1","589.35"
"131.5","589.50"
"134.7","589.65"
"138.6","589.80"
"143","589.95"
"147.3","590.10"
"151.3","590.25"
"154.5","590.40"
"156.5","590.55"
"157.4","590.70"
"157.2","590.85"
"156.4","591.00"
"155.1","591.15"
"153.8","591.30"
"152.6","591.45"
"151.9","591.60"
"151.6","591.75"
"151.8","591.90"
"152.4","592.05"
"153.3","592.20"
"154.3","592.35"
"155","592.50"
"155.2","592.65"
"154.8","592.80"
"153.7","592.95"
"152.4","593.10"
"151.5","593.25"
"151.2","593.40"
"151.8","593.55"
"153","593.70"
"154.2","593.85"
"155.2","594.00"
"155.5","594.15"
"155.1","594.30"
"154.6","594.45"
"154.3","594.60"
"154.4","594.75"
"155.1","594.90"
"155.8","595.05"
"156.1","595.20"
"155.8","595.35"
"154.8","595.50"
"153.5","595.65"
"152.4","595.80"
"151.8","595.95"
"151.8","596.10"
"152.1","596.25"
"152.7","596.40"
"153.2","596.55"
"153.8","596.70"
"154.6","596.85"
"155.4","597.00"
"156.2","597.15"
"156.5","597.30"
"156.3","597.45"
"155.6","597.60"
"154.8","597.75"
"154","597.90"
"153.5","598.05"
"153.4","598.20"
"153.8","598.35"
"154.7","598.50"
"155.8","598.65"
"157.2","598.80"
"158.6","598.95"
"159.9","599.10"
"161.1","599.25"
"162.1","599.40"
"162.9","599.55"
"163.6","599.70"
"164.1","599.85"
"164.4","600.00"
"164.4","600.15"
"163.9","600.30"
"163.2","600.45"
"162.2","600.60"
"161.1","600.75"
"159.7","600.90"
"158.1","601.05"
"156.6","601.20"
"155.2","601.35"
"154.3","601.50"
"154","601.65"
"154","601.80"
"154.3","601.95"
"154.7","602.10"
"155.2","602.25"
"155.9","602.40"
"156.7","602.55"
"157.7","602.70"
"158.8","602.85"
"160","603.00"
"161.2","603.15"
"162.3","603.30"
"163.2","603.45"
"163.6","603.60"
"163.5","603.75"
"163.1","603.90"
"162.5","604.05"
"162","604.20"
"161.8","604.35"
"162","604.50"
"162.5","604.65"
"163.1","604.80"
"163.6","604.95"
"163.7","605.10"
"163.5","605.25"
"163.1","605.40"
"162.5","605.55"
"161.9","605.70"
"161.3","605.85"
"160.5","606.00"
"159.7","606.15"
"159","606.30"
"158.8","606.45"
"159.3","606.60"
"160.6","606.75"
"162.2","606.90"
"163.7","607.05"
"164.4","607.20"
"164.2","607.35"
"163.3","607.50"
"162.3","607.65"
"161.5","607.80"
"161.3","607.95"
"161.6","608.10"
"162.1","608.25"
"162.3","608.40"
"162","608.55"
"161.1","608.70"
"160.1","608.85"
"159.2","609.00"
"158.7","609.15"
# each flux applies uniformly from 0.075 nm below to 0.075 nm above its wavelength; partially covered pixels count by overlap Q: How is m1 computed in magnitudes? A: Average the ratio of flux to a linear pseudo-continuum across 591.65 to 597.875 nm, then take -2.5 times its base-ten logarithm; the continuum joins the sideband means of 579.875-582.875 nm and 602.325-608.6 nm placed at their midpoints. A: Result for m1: 0.06 mag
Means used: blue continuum 164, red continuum 162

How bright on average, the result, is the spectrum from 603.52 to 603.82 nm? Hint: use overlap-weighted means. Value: 164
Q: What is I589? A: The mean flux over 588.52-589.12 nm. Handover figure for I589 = 133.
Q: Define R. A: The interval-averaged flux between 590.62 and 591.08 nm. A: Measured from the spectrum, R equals 157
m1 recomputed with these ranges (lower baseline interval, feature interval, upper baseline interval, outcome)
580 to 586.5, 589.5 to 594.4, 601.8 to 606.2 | 0.06 mag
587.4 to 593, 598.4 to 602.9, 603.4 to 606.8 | -0.01 mag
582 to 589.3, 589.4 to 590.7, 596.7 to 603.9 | 0.09 mag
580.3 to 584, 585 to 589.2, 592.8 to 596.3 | 0.05 mag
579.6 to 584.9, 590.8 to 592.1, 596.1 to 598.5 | 0.03 mag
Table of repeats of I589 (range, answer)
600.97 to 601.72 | 156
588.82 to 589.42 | 129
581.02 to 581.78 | 162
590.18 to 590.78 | 155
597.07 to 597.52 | 156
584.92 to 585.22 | 157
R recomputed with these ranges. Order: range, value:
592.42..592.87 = 155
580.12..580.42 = 164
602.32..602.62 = 156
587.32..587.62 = 164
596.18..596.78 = 153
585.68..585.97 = 152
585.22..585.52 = 154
